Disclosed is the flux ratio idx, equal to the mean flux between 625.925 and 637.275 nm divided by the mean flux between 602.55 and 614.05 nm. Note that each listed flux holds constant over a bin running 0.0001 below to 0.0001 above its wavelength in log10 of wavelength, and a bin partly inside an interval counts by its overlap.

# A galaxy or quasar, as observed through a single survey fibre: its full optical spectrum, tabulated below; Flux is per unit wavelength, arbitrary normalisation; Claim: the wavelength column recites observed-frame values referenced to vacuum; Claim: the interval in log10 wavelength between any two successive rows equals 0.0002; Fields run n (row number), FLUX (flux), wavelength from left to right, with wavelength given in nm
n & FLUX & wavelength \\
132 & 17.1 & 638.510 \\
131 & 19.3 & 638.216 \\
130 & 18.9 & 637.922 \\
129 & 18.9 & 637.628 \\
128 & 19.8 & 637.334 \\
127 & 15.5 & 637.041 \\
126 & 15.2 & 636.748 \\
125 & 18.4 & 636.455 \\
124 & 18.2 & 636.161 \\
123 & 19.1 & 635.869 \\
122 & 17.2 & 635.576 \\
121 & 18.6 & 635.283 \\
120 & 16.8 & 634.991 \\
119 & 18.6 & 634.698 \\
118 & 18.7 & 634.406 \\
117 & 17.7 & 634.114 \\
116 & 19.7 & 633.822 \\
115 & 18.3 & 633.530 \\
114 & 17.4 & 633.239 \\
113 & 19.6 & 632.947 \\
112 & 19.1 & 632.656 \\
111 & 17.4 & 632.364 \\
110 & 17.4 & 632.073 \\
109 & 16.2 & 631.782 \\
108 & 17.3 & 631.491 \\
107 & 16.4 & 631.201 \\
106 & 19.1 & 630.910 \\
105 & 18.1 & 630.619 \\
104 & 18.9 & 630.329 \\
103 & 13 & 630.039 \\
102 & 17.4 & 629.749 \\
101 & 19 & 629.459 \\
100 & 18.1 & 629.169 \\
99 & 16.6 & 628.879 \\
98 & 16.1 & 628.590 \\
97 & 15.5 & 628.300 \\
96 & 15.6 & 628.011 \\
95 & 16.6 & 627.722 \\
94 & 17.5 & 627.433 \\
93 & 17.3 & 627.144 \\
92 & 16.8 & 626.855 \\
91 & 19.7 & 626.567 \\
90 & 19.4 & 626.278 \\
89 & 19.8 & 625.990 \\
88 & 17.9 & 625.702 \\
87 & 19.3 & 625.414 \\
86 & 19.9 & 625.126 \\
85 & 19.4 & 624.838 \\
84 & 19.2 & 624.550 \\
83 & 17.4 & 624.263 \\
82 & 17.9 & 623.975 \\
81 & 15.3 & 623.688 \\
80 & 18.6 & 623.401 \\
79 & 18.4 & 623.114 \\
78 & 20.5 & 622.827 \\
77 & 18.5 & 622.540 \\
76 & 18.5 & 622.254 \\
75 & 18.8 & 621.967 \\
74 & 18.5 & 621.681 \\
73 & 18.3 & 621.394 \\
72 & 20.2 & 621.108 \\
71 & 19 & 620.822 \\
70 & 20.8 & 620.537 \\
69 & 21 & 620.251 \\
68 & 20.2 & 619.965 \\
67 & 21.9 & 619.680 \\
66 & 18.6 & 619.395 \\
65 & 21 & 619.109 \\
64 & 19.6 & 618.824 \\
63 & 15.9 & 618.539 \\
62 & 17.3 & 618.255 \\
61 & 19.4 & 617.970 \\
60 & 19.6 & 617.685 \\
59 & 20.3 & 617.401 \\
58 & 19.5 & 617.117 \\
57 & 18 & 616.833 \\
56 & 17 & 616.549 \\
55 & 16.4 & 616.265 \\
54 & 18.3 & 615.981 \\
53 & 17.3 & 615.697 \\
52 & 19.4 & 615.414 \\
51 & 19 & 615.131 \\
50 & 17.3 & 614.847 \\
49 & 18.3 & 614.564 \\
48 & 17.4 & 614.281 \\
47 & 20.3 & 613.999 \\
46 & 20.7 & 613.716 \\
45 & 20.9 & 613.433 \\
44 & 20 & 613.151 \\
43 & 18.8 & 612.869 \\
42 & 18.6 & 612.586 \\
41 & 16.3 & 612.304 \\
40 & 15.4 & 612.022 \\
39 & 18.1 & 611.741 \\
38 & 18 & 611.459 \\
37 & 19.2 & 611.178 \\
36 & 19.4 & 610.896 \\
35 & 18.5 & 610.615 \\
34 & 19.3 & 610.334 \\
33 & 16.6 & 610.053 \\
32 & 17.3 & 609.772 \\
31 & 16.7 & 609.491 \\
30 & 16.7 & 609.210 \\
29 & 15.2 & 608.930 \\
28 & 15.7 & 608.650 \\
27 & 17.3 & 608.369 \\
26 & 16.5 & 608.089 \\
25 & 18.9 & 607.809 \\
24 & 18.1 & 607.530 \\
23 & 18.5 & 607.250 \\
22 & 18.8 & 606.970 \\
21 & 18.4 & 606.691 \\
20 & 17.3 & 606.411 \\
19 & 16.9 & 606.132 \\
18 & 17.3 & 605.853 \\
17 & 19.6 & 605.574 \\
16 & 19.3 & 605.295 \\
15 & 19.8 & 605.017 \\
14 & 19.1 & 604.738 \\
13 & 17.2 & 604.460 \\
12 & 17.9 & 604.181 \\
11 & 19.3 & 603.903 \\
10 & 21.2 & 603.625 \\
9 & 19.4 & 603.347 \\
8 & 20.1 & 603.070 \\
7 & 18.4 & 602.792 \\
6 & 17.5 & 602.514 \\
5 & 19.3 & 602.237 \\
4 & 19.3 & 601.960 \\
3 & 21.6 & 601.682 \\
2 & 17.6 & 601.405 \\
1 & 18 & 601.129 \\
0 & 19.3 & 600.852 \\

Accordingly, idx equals 1.0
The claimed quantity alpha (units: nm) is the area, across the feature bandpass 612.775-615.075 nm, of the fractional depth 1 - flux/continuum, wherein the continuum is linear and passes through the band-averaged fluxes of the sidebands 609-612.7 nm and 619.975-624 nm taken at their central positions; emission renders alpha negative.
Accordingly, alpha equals -0.15 nm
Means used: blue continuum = 17.6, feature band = 19.2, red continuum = 18.9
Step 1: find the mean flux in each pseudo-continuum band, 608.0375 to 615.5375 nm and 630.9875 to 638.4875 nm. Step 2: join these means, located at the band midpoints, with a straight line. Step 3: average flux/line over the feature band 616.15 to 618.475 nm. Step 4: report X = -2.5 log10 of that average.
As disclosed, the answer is -0.02 mag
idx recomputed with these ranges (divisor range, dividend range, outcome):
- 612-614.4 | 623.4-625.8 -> 0.97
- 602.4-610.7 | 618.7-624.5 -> 1.06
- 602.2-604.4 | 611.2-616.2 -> 0.97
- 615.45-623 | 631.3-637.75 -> 0.94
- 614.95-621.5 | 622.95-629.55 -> 0.94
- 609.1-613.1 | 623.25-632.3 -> 0.99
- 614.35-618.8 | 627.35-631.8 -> 0.93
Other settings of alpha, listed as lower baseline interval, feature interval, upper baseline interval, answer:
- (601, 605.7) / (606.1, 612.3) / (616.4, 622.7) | 0.51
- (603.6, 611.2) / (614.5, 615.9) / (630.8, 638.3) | -0.02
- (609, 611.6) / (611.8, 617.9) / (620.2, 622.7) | -0.03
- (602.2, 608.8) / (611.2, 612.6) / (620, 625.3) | 0.10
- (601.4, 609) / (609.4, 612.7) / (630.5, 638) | 0.10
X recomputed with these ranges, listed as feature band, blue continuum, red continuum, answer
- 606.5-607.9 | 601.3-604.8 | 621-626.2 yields 0.03 mag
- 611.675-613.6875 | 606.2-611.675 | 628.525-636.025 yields -0.04 mag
